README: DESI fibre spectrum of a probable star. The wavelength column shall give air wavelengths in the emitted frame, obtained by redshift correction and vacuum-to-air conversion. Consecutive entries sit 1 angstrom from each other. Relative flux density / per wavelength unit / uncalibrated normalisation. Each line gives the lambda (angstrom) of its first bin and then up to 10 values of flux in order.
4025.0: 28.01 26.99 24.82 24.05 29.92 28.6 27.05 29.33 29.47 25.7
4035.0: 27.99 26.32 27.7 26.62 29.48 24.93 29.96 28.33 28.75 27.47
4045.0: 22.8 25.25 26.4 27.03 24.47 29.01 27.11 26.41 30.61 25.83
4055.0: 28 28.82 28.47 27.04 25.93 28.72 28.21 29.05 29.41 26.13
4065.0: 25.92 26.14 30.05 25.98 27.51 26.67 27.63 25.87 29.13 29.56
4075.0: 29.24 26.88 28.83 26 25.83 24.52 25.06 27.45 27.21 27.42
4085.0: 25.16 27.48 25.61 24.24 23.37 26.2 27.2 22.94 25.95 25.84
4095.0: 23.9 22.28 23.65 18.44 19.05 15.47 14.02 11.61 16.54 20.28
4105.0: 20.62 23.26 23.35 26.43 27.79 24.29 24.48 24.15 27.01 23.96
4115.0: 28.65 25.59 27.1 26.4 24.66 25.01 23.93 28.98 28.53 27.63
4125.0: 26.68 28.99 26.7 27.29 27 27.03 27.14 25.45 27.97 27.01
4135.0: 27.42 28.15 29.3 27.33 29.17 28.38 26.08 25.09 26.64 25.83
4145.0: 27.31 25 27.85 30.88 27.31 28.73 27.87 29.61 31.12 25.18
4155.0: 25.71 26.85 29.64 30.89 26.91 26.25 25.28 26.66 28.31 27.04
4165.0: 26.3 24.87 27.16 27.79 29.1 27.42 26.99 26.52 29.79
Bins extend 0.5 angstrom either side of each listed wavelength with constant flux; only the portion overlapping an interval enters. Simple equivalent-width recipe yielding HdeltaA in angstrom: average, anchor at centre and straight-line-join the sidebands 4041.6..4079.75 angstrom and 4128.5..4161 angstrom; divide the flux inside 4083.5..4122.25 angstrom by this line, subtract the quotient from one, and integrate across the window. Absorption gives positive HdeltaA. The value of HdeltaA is 5.4 angstrom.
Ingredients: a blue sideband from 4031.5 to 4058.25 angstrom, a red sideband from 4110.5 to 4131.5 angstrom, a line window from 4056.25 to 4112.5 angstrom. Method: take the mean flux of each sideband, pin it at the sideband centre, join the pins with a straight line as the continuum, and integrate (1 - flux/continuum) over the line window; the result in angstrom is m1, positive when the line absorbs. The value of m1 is 4.1 angstrom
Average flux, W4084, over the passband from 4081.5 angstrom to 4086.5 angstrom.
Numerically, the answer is 26.9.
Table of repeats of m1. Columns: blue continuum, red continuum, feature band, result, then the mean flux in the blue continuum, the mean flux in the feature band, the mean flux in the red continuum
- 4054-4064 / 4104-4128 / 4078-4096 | 0.9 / 28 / 25.5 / 25.7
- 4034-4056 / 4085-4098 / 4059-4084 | -1.6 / 27.2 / 27.3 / 24.7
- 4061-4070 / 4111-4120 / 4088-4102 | 2.5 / 27.5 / 21.9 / 25.8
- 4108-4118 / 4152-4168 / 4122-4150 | -0.9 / 25.9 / 27.4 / 27.3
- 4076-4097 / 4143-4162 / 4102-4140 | 1.2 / 25.6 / 25.8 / 27.6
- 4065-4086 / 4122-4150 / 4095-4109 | 3.7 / 27.1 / 20.1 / 27.4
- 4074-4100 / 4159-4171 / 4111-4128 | -0.4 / 25.1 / 26.5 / 26.9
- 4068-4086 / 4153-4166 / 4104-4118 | 1.1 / 27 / 25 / 27.2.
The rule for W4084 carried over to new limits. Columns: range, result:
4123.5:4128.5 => 27.5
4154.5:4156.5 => 26.3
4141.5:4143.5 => 25.9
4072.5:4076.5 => 28.7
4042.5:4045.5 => 26.3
